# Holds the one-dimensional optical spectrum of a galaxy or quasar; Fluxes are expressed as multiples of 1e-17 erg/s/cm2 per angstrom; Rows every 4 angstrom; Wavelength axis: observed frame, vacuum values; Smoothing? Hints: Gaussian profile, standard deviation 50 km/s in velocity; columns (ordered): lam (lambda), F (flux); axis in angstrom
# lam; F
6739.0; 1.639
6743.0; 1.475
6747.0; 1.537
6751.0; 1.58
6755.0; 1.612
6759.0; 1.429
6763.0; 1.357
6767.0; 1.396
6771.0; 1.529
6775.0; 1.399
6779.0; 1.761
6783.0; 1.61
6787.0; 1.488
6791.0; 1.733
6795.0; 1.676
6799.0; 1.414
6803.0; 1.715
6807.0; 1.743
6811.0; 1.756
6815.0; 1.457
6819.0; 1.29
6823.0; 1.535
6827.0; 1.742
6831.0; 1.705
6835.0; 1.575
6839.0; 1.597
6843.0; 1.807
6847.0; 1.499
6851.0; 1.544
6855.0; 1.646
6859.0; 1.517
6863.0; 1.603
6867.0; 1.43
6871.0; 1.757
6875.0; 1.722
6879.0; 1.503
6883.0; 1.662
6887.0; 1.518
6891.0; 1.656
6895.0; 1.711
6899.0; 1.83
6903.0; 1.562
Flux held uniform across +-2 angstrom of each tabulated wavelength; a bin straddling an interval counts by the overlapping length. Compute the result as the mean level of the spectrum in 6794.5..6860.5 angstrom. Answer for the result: 1.6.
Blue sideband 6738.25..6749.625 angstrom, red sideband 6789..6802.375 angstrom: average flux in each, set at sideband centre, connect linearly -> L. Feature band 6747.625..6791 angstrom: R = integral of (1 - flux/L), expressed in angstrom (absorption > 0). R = 1.5 angstrom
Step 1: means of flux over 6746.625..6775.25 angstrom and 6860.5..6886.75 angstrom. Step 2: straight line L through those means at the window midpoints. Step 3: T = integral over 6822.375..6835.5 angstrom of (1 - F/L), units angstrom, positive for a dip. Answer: -0.9 angstrom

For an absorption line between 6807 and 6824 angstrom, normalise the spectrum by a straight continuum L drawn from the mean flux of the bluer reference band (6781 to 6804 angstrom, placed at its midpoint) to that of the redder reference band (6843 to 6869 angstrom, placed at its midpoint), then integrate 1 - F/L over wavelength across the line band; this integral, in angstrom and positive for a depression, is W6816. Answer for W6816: 0.5 angstrom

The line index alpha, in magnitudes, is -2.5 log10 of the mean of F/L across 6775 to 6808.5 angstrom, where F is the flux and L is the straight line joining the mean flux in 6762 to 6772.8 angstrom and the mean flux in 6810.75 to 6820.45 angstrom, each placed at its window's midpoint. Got -0.12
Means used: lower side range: 1.43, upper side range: 1.47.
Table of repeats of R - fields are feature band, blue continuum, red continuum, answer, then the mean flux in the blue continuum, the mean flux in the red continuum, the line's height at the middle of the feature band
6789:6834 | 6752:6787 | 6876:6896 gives -1.94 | 1.51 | 1.61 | 1.55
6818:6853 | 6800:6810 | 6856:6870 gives 0.43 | 1.7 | 1.54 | 1.62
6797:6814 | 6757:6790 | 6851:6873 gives -1.24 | 1.5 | 1.59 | 1.53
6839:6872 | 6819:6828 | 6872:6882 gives 0.06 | 1.55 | 1.63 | 1.6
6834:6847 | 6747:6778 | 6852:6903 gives -0.50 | 1.49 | 1.63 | 1.58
